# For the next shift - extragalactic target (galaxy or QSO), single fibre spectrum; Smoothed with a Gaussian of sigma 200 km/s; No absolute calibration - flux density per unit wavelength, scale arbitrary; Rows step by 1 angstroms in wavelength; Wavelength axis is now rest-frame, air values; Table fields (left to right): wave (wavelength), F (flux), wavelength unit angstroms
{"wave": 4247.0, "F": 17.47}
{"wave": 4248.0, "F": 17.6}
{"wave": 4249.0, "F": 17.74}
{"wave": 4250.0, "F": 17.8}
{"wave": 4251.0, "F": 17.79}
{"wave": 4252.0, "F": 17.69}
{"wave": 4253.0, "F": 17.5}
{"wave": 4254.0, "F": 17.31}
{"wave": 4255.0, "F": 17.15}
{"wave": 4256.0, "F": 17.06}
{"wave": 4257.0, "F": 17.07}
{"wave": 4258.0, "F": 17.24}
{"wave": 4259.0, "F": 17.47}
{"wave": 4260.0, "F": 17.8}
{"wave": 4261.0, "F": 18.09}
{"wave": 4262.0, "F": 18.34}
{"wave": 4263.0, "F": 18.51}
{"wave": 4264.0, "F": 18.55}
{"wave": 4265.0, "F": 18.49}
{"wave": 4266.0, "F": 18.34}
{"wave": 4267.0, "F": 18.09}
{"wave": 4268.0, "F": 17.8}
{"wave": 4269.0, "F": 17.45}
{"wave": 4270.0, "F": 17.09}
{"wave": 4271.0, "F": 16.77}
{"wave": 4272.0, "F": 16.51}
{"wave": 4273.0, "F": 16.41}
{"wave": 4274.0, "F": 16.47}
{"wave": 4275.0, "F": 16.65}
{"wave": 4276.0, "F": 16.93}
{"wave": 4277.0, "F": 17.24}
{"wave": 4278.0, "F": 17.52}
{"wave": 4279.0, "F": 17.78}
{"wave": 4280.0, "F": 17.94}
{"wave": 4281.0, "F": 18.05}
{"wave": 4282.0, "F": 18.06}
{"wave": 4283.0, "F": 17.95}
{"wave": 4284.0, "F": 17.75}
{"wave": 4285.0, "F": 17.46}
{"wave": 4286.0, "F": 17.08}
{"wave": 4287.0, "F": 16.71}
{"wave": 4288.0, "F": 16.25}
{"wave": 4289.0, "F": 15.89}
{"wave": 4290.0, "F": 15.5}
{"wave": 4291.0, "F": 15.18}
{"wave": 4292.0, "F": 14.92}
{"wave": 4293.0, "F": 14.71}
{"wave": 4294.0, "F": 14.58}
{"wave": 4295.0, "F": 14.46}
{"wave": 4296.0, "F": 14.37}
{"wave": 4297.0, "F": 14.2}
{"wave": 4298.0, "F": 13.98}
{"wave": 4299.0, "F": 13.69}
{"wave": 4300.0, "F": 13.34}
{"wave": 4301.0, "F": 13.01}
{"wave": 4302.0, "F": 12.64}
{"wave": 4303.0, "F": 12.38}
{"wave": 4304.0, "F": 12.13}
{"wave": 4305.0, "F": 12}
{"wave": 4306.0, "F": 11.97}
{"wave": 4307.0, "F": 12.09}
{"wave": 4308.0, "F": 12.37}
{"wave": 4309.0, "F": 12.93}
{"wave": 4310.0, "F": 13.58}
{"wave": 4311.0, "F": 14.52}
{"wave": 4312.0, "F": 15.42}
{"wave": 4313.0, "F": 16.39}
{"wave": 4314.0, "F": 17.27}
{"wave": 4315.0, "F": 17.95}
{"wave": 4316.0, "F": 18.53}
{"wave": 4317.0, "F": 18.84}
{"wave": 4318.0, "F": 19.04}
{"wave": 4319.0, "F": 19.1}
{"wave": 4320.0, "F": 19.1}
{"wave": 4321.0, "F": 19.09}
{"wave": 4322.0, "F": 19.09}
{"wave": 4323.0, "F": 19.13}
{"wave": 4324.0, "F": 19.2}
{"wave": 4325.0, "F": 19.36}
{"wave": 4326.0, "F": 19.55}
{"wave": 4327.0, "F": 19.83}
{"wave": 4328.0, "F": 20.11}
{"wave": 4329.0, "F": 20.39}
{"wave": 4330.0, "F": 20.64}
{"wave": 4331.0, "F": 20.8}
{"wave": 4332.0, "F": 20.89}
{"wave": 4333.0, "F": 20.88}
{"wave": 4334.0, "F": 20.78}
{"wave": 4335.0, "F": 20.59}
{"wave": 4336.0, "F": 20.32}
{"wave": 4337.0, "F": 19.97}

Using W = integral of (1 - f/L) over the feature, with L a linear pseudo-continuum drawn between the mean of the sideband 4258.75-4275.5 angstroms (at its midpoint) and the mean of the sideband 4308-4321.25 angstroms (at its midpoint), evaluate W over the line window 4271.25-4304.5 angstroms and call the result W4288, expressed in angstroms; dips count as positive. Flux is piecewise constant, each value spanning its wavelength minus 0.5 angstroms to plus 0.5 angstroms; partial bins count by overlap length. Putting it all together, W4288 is 3.0 angstroms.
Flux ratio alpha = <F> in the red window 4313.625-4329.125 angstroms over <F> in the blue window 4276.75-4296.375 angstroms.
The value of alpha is 1.16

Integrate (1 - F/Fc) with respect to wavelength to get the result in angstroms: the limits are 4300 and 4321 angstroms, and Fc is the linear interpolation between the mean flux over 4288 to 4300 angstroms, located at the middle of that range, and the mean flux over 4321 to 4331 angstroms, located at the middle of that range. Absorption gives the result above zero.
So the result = 2.8 angstroms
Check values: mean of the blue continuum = 14.7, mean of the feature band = 15.1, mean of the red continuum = 19.7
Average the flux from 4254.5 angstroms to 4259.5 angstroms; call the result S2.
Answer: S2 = 17.2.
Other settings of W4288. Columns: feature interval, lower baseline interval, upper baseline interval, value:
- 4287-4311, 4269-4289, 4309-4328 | 5.1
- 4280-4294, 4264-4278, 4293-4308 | -1.3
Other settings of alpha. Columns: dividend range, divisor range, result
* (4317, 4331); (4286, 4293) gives 1.24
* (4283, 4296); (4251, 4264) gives 0.90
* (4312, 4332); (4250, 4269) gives 1.07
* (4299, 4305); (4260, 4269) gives 0.70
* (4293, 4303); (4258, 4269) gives 0.76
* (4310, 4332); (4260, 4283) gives 1.06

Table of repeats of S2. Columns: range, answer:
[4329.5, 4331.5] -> 20.7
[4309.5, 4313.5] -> 15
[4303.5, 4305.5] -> 12.1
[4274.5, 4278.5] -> 17.1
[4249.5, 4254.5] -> 17.6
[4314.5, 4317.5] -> 18.4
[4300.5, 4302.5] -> 12.8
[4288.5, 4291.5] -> 15.5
